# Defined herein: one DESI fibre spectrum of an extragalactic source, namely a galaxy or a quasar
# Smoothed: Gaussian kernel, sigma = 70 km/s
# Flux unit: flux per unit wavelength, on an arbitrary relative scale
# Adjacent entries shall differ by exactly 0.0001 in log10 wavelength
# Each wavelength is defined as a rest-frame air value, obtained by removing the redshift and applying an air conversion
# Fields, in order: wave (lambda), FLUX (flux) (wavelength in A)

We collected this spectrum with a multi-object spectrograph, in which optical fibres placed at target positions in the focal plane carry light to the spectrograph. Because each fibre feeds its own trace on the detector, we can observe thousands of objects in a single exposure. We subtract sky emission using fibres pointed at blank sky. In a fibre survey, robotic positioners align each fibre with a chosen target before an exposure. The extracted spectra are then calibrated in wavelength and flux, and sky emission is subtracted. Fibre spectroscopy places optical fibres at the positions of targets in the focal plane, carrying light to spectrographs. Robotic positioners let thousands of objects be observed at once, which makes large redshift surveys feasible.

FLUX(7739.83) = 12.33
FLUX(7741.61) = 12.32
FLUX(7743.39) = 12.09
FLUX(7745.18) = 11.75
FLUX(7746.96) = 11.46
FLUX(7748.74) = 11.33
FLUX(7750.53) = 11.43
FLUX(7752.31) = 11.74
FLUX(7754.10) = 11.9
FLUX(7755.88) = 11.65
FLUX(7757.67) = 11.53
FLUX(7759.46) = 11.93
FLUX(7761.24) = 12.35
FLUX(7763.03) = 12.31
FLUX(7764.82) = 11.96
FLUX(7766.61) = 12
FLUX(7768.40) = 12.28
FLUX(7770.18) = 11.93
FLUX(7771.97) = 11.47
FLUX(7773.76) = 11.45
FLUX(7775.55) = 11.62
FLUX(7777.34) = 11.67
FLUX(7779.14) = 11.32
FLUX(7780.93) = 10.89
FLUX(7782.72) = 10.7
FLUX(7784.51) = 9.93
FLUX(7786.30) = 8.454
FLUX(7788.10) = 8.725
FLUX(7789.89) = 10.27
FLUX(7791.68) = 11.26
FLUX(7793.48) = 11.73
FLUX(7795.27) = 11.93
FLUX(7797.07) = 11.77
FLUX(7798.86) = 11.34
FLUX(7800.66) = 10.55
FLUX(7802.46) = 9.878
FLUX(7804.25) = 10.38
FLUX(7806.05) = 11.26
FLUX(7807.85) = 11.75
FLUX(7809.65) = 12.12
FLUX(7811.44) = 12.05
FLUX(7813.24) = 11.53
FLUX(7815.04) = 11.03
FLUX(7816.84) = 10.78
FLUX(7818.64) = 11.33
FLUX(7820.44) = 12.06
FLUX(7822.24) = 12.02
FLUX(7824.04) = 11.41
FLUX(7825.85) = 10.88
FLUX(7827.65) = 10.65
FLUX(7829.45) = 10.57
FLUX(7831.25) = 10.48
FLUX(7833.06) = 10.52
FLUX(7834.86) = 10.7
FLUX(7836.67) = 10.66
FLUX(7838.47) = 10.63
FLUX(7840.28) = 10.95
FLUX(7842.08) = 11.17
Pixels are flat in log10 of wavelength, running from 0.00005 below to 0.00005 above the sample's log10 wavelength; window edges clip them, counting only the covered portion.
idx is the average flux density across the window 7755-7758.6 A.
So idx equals 11.6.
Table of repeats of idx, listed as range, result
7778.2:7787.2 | 10.3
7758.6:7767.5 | 12.1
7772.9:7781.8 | 11.4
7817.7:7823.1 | 11.8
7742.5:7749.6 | 11.7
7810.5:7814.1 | 11.8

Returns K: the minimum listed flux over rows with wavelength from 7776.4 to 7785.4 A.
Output 9.93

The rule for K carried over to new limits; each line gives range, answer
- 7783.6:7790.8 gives 8.454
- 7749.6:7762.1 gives 11.43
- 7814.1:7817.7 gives 10.78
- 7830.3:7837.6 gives 10.48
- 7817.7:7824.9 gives 11.33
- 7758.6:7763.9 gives 11.93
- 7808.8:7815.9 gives 11.03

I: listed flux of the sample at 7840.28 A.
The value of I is 10.95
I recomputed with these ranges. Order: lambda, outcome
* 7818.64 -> 11.33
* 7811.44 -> 12.05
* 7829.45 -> 10.57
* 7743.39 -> 12.09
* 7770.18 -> 11.93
